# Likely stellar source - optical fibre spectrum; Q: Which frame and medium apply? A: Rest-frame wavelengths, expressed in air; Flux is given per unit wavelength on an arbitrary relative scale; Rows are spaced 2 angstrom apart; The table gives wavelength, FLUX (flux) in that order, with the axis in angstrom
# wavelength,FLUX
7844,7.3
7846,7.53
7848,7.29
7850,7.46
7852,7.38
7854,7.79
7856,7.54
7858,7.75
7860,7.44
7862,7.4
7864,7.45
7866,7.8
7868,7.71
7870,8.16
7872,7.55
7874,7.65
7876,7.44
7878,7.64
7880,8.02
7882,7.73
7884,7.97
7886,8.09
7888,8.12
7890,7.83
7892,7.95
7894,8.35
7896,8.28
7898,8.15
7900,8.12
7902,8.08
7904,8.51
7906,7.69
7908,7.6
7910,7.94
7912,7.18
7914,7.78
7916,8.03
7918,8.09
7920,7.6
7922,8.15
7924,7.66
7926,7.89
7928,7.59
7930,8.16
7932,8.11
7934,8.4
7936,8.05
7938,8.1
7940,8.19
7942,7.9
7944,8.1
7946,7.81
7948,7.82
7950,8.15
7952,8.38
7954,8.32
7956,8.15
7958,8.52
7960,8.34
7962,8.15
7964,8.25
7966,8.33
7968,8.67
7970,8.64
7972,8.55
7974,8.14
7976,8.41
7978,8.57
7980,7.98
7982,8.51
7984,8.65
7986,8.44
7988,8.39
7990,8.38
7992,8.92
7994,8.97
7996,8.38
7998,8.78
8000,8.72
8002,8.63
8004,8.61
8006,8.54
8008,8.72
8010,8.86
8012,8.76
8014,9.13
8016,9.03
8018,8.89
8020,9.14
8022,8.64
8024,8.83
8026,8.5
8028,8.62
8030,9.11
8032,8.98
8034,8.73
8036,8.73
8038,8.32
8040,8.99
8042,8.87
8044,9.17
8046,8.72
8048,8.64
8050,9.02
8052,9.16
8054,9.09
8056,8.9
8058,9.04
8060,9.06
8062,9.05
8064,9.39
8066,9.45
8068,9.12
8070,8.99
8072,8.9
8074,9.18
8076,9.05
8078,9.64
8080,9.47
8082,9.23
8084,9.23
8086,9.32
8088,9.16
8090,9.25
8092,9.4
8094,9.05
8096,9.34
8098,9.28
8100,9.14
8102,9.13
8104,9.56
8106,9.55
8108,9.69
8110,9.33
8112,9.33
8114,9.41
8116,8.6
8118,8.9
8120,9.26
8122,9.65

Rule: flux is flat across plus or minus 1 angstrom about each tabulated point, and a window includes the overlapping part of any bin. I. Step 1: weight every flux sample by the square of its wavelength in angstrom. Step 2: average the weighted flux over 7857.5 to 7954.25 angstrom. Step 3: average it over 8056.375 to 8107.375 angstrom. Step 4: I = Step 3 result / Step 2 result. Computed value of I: 1.22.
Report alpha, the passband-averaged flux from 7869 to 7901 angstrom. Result 7.94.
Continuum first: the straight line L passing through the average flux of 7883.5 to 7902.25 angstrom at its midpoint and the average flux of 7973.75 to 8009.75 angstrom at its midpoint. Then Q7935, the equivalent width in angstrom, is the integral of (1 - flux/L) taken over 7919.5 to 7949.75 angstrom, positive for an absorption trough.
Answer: 1.1 angstrom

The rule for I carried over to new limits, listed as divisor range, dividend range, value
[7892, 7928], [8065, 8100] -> 1.22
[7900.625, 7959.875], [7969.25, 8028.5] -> 1.10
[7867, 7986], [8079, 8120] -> 1.20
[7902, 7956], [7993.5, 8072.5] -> 1.14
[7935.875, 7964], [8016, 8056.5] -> 1.11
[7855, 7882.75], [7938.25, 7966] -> 1.09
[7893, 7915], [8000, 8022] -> 1.14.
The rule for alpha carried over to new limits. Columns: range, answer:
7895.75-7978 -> 8.1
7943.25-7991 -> 8.32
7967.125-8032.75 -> 8.67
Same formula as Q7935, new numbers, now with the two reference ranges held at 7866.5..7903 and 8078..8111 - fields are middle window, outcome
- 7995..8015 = 0.0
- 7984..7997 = 0.1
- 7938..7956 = 0.6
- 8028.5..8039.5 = 0.2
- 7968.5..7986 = 0.2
